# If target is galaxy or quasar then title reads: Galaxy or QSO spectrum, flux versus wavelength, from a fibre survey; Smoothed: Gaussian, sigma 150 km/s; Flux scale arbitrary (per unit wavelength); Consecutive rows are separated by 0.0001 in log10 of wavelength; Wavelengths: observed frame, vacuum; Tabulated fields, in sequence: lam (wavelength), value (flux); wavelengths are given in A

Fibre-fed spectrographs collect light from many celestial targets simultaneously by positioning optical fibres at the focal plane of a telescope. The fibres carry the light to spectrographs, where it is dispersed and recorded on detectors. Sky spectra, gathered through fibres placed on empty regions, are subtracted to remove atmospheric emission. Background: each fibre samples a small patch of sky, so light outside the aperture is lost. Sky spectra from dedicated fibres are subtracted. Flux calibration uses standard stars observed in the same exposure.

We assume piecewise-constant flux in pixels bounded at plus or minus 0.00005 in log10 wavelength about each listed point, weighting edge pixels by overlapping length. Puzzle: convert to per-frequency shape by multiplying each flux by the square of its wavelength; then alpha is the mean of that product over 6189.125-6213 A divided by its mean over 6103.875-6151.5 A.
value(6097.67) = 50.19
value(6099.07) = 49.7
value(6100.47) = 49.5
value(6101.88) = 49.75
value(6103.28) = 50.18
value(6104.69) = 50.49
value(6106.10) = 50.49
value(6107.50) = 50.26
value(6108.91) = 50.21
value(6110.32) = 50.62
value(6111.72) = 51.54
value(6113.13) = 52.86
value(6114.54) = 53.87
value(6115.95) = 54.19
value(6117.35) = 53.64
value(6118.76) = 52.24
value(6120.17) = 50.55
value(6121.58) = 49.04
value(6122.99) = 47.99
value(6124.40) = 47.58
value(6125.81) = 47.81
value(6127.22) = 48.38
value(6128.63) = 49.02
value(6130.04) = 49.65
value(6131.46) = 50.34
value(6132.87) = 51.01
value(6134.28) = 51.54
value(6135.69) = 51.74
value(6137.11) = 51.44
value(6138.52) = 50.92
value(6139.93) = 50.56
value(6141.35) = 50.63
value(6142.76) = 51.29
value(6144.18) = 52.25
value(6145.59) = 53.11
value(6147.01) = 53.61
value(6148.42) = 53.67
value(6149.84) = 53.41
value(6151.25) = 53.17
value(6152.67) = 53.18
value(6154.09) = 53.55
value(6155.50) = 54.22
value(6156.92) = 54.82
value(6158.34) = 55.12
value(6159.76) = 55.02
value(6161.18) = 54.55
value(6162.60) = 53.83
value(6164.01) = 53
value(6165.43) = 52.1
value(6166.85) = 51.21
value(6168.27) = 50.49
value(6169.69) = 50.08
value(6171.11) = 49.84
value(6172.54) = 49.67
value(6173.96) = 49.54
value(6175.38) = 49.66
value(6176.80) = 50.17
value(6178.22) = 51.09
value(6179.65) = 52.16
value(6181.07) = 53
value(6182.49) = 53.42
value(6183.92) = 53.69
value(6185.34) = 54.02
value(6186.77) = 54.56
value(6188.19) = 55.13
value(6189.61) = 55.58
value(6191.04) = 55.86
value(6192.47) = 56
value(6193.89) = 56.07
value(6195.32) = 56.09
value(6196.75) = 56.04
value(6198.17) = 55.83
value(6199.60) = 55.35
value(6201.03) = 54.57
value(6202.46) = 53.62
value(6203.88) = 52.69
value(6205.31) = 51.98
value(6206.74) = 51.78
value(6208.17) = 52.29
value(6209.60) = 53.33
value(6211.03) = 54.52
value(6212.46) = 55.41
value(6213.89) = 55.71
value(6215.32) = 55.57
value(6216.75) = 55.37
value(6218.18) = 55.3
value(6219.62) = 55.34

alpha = 1.09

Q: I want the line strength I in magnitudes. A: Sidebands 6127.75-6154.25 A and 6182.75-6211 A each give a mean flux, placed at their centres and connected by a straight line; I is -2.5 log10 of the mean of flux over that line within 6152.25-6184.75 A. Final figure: 0.01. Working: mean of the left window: 51.7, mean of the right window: 54.4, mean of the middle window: 52.3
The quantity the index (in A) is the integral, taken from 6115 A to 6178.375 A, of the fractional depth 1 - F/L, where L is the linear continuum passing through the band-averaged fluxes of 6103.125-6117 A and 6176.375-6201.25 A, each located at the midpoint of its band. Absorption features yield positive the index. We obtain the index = 1.58 A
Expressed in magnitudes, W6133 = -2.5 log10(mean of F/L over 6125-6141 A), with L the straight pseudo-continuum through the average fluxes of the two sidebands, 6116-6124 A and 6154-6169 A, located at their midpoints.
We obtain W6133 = 0.03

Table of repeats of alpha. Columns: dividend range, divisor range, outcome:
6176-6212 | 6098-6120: 1.08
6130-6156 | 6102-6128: 1.04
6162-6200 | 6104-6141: 1.07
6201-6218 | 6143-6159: 1.03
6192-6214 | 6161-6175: 1.07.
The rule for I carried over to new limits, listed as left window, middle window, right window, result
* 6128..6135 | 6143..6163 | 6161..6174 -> -0.06 mag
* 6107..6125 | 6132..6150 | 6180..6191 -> 0.01 mag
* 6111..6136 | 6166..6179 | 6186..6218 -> 0.06 mag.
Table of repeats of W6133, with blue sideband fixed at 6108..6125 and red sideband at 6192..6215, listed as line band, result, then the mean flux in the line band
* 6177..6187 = 0.02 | 52.9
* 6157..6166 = -0.02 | 54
